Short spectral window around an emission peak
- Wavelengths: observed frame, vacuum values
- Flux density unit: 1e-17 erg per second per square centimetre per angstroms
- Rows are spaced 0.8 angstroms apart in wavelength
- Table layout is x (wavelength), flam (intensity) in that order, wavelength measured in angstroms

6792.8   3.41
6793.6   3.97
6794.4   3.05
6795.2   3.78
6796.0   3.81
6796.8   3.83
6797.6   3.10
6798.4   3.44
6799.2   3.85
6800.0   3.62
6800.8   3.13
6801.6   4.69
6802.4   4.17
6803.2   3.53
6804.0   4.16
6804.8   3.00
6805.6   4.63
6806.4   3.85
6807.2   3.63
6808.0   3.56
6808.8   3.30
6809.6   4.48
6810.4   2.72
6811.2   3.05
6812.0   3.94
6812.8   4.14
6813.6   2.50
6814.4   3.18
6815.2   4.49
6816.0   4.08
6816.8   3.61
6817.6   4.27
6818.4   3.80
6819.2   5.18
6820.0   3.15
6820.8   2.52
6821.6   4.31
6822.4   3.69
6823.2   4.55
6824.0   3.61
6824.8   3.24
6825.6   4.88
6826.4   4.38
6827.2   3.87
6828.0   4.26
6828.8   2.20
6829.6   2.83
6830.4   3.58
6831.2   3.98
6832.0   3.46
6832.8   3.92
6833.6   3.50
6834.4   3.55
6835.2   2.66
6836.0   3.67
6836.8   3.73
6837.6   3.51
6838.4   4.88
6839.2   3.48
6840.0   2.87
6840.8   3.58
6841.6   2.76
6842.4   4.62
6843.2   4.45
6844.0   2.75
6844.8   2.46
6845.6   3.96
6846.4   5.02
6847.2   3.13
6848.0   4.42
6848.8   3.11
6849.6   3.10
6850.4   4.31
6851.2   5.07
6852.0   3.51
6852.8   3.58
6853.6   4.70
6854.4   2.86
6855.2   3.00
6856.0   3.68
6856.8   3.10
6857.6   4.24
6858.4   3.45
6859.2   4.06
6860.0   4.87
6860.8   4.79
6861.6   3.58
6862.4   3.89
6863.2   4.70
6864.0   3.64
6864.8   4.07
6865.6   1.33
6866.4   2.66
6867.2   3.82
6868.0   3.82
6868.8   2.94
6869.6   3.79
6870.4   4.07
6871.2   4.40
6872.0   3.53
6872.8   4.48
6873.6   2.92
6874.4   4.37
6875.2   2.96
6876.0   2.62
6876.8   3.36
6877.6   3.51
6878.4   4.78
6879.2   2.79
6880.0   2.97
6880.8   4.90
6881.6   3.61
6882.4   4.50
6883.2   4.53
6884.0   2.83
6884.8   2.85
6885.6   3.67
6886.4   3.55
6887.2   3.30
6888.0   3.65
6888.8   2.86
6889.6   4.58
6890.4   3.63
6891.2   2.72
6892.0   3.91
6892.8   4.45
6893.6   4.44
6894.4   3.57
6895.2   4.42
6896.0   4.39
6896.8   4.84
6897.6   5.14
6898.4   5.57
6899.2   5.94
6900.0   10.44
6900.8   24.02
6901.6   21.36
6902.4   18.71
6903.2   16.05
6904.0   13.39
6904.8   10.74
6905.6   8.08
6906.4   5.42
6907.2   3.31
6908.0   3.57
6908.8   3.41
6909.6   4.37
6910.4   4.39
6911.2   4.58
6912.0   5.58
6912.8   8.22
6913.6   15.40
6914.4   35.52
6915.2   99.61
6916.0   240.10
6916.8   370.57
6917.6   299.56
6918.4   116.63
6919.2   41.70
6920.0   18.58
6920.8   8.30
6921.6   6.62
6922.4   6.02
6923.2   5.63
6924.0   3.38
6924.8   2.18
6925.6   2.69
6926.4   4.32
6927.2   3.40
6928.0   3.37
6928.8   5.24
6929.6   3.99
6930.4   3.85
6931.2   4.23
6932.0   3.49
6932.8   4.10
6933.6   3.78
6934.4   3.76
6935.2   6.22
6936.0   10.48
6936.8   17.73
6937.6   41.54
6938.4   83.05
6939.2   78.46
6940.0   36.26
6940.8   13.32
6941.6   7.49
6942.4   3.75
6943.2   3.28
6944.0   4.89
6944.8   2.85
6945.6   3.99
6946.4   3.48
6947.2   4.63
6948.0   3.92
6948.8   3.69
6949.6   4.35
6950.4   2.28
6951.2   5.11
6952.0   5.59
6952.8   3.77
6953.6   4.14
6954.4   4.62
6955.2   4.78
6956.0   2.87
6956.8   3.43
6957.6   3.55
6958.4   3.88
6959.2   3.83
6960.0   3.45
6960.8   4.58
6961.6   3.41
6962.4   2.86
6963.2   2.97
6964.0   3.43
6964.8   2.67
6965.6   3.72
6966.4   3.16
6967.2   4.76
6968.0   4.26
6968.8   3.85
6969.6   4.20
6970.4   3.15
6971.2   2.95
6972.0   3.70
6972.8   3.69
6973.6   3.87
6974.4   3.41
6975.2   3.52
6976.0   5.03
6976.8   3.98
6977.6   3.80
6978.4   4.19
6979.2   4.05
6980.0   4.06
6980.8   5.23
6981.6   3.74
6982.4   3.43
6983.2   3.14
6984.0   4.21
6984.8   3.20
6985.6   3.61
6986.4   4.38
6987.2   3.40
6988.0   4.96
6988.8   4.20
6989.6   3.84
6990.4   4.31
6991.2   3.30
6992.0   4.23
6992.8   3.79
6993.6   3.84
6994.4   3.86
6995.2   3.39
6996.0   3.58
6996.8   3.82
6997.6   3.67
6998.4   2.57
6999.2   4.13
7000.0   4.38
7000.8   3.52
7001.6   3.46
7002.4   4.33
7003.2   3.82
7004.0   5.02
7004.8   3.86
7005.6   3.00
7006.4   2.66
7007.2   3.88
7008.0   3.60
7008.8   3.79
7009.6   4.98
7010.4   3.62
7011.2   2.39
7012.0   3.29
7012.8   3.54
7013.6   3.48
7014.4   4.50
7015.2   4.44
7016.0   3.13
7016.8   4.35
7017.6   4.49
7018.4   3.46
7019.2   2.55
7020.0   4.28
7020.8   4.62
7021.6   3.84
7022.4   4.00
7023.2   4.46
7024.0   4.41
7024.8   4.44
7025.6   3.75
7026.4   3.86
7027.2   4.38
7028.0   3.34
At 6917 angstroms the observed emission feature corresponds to H-alpha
